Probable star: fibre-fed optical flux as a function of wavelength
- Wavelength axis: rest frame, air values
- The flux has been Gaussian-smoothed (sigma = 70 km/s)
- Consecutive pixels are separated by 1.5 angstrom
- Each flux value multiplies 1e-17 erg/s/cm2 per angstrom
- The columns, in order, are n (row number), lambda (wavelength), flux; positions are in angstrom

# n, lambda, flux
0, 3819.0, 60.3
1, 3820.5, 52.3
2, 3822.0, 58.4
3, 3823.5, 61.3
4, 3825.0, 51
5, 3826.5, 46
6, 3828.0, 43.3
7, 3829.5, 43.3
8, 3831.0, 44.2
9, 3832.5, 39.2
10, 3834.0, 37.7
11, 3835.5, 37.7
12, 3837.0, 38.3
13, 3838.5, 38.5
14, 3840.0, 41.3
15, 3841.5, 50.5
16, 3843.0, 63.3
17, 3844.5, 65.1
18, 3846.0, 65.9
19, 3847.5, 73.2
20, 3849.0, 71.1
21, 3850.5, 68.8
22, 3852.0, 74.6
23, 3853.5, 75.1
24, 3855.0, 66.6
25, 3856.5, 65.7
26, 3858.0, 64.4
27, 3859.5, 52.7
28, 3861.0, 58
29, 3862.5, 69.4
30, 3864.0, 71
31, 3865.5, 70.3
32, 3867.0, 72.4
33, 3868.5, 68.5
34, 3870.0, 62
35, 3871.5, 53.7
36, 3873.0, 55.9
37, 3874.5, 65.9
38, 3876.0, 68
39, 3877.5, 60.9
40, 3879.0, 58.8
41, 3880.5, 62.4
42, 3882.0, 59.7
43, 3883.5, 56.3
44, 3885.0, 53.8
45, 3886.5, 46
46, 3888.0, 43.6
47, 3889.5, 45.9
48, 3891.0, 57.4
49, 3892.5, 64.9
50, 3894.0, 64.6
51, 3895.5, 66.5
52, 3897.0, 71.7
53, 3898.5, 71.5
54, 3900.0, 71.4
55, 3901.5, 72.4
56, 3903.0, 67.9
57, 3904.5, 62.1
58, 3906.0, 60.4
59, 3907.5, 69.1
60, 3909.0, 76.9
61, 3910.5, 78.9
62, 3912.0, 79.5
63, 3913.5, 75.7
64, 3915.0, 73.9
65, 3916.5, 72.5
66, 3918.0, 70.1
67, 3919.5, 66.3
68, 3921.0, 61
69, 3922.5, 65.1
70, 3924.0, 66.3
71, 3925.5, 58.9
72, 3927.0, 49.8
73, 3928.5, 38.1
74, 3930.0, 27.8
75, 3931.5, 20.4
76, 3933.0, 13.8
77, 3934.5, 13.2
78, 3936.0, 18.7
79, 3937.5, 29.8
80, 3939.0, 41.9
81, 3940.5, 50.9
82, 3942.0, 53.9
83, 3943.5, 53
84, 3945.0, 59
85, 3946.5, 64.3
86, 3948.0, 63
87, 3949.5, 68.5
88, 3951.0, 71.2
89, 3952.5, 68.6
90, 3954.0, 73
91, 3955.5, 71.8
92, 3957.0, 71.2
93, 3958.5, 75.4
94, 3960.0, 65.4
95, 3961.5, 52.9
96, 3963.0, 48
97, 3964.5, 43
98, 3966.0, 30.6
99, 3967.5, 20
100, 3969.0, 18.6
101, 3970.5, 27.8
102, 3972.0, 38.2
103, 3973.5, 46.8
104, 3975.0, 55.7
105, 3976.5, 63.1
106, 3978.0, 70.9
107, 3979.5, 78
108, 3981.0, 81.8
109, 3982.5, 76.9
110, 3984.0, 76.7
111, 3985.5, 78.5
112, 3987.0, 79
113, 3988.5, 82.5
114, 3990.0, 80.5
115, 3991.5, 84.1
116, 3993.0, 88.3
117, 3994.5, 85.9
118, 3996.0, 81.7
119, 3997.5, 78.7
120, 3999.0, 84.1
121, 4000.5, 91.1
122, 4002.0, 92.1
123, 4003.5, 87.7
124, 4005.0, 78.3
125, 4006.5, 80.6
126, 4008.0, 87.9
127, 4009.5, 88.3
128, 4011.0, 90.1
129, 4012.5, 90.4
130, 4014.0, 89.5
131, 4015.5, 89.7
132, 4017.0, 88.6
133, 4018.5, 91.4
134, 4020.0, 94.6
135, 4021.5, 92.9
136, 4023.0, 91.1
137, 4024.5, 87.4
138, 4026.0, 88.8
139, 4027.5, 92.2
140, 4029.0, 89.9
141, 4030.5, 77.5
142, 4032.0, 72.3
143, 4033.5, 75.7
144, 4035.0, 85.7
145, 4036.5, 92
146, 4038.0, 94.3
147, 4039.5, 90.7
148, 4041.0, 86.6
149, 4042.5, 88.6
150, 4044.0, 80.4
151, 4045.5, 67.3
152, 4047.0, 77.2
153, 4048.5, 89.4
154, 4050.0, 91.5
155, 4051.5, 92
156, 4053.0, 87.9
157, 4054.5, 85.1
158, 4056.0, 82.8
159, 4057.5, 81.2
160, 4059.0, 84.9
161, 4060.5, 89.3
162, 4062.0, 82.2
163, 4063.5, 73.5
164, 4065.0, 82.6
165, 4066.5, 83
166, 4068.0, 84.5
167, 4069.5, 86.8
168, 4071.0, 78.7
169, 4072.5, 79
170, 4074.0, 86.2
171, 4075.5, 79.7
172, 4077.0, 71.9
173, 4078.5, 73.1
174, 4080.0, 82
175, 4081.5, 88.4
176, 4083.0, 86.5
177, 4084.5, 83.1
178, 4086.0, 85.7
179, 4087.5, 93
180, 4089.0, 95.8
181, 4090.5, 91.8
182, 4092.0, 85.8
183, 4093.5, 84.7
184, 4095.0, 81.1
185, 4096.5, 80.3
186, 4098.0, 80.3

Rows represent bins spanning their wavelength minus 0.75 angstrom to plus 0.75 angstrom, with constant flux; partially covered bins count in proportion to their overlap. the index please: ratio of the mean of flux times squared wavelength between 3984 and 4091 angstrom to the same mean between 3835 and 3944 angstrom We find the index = 1.6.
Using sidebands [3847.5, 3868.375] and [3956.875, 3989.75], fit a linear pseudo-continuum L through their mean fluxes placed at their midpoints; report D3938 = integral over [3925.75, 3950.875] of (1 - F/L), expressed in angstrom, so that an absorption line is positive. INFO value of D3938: 7.5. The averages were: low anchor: 67.9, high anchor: 58.3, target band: 42.7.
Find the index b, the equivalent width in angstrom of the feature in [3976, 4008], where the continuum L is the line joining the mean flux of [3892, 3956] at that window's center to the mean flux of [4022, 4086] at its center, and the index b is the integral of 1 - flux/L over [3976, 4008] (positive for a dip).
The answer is -4.09 angstrom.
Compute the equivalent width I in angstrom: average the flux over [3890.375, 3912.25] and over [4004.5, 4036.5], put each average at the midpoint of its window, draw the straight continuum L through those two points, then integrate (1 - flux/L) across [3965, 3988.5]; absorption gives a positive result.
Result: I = 6.9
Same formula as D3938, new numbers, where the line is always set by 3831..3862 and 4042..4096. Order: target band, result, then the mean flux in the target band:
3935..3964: 5.1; 57.4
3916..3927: 0.3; 64.5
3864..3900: 0.0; 61.3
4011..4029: -2.9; 90.5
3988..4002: -1.8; 84.6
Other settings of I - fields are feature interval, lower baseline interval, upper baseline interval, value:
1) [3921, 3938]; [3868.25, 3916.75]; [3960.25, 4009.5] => 7.2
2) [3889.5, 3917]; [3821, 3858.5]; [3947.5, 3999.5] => -4.2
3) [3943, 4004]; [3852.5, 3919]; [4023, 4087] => 6.9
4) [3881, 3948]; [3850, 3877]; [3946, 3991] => 7.5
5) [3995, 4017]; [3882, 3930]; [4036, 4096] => -2.9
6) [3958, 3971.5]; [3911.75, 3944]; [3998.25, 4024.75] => 5.0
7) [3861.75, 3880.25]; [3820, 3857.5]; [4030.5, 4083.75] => -1.7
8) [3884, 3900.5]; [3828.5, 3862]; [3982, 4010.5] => 1.3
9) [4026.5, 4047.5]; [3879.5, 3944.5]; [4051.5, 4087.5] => -1.7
